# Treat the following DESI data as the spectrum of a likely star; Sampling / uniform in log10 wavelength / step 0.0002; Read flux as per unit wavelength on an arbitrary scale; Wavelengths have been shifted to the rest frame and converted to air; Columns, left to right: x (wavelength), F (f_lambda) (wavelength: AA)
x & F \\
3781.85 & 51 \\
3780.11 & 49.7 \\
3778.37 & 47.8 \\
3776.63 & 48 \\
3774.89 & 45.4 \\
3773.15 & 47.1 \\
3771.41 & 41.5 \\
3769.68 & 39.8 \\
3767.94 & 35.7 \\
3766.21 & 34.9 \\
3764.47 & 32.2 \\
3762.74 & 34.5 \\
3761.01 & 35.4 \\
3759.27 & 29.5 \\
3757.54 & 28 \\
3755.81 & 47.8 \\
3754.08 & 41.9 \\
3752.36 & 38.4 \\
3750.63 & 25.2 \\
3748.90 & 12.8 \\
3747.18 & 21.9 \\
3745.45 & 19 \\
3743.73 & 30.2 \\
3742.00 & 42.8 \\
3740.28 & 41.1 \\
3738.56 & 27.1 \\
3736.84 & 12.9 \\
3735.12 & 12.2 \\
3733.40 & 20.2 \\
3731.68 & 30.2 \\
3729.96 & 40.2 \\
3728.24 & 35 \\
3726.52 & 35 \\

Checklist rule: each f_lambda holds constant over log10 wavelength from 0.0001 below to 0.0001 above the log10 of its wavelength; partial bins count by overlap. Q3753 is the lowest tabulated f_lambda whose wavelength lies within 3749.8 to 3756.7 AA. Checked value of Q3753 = 25.2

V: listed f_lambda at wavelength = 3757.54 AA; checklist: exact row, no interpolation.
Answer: 28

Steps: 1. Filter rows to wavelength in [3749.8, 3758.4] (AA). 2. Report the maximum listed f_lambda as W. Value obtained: 47.8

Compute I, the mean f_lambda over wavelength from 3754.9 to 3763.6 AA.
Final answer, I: 35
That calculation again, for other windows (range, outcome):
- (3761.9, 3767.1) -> 33.9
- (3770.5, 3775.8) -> 44.7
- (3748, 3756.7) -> 33.2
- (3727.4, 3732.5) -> 35.1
